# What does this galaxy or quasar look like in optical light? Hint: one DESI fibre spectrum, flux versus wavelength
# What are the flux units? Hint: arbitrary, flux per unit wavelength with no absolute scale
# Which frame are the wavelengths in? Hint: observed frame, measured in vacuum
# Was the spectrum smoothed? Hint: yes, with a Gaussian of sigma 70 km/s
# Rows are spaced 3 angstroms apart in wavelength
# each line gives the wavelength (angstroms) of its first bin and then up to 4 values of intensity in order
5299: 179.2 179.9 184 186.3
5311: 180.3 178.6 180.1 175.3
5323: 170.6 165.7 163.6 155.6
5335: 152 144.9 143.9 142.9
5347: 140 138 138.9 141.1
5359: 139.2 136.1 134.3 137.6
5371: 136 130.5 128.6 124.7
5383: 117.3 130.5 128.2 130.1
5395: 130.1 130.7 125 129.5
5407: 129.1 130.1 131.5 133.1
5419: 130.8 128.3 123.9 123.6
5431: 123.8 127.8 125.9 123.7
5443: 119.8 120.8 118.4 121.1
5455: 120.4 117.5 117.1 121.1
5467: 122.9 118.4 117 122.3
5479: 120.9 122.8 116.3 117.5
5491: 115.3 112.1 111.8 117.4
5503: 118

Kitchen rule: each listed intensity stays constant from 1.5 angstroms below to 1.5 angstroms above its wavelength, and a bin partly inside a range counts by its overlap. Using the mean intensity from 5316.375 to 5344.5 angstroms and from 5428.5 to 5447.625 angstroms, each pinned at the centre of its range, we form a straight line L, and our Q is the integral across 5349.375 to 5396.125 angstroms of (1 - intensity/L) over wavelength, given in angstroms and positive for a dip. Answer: 4.1 angstroms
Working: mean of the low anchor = 159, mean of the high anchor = 124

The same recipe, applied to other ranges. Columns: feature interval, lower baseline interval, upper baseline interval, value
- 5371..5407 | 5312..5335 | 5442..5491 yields 4.5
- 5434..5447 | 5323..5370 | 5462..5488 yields 0.4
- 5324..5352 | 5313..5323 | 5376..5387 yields 1.9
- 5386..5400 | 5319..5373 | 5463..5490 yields 0.8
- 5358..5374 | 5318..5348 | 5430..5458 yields 1.1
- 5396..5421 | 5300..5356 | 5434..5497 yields 1.3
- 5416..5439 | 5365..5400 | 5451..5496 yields -0.5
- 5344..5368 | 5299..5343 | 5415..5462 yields 2.6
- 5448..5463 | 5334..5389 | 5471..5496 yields 0.4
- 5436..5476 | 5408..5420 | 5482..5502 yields 0.8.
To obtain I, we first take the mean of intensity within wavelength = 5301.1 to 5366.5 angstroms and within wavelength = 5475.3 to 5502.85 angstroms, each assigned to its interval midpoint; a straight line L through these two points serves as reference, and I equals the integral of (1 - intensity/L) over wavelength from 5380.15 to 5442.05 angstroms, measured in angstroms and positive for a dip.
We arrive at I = 4.4 angstroms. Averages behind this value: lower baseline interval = 158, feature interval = 128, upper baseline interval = 117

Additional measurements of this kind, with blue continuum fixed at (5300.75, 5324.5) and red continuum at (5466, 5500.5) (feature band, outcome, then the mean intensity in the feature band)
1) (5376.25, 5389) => 2.4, 125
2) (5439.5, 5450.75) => 1.0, 120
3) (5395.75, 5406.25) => 1.3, 129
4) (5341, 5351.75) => 1.7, 141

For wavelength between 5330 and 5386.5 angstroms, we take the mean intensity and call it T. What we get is 138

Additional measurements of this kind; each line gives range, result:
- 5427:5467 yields 122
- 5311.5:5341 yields 165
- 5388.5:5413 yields 129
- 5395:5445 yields 127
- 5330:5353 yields 145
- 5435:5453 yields 122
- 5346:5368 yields 138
